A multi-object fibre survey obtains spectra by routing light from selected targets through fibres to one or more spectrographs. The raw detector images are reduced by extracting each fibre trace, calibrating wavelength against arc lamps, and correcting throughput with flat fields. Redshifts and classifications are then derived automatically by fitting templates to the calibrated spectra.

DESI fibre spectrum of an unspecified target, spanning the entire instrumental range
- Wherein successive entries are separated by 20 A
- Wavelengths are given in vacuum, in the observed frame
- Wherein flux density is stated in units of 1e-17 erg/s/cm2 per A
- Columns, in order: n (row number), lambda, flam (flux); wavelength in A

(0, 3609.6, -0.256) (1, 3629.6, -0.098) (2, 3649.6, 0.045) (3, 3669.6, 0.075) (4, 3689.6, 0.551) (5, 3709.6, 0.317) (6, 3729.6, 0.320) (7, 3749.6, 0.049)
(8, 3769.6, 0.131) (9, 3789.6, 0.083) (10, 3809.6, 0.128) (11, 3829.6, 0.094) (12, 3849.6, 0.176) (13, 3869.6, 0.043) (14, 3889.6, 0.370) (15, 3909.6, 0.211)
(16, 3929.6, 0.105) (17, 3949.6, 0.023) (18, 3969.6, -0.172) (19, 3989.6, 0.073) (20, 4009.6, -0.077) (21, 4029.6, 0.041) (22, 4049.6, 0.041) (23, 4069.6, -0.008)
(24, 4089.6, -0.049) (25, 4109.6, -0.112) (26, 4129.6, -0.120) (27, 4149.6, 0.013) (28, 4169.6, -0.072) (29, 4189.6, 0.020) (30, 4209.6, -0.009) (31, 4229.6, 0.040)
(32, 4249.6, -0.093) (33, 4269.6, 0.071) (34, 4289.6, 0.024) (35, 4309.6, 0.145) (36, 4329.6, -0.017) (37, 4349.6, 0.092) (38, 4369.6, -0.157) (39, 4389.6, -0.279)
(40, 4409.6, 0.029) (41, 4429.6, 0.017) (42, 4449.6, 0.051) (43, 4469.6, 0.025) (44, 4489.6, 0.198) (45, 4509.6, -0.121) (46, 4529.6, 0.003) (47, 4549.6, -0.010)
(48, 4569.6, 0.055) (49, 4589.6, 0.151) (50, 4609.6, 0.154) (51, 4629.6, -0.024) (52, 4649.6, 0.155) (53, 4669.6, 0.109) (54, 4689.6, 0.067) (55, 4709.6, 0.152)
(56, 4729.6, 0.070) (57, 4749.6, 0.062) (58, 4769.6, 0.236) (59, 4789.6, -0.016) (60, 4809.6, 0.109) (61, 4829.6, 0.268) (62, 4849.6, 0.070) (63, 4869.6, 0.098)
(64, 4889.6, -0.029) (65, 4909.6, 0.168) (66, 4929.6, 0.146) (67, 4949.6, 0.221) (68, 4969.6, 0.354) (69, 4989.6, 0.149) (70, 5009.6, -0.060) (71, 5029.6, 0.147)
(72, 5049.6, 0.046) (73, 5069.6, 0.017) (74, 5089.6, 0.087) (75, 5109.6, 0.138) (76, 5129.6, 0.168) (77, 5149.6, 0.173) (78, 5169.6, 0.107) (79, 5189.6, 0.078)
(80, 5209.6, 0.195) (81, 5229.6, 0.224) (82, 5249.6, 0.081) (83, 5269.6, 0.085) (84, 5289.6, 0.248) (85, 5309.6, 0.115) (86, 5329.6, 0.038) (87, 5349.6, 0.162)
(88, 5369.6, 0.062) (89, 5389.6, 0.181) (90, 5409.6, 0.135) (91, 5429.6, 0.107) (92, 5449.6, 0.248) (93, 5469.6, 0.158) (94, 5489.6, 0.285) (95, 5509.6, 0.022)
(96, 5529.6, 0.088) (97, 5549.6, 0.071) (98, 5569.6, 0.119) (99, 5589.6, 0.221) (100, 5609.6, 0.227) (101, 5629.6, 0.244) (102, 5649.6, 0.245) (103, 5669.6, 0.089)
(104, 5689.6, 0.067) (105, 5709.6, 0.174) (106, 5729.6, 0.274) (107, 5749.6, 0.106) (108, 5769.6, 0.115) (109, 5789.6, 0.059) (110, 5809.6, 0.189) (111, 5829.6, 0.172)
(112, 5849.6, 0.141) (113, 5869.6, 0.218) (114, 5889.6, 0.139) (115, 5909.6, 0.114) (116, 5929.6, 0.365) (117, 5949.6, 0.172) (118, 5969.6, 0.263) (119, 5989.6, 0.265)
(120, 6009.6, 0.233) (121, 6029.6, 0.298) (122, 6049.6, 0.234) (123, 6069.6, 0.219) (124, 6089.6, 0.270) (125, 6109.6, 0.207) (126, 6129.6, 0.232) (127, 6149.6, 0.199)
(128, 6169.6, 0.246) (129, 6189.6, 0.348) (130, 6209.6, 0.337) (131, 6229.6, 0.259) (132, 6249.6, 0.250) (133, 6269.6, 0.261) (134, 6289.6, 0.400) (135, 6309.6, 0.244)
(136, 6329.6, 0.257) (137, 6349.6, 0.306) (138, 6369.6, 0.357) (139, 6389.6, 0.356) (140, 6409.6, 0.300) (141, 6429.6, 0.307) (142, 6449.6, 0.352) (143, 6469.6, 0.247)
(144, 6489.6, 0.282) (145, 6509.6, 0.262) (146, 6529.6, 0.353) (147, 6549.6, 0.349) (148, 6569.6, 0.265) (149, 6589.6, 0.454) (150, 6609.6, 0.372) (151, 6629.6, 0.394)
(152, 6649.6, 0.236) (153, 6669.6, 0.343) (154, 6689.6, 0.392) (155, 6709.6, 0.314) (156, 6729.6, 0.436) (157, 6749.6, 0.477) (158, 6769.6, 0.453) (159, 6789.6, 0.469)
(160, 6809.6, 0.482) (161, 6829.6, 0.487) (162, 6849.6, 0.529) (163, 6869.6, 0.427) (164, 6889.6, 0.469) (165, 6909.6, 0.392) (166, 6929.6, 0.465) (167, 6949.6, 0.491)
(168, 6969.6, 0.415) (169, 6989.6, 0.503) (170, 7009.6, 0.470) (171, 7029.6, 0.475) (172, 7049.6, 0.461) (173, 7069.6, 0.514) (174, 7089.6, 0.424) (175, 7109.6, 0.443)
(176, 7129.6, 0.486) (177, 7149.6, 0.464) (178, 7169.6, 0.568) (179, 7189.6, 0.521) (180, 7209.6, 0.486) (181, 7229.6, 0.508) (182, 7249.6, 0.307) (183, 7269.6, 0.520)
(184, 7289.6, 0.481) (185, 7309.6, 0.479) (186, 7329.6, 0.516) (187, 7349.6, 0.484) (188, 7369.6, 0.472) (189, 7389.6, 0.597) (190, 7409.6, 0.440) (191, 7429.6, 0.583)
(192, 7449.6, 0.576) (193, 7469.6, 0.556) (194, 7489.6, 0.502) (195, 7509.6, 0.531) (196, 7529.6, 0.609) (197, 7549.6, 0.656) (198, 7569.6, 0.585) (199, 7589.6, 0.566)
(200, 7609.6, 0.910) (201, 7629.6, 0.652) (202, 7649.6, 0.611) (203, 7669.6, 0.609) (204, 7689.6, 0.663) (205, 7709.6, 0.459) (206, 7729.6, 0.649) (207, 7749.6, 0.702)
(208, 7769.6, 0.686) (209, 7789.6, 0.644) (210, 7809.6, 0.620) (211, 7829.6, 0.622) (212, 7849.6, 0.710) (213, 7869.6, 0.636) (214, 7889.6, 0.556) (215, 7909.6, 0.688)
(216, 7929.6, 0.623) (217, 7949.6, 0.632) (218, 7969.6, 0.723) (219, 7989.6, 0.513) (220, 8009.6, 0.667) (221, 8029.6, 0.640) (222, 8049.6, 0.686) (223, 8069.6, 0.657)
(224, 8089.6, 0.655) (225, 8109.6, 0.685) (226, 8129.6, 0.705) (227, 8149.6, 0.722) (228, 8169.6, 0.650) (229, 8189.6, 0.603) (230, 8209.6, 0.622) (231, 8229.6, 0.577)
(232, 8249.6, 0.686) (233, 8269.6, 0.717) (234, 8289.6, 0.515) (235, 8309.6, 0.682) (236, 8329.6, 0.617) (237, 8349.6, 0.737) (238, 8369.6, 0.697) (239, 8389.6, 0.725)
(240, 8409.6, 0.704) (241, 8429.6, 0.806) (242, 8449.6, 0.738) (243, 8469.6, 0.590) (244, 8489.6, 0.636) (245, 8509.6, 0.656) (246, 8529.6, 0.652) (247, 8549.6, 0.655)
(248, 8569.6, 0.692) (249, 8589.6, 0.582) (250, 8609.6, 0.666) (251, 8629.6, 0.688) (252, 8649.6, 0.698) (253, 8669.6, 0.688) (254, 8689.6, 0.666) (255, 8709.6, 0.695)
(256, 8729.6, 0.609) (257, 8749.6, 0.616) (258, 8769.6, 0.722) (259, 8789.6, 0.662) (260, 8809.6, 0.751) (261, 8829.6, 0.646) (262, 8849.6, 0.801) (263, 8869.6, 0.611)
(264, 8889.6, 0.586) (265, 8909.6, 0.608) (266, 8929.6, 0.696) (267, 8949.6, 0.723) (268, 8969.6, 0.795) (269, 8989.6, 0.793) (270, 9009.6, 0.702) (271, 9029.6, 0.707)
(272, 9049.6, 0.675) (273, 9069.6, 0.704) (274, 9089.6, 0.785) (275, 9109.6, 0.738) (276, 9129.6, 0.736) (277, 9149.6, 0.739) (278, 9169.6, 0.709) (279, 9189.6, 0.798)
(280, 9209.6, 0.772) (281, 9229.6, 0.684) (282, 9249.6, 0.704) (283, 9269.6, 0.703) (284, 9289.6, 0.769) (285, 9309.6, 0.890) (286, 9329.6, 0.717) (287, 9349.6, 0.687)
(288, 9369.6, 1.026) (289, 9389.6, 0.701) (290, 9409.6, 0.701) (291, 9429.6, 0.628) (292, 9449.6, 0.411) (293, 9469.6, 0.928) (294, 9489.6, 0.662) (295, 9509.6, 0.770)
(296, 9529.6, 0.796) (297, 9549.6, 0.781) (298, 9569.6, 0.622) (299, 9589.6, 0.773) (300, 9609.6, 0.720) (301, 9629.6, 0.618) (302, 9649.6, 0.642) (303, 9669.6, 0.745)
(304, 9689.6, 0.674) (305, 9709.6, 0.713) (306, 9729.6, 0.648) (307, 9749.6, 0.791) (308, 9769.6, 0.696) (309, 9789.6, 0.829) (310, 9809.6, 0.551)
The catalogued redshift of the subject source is 0.689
